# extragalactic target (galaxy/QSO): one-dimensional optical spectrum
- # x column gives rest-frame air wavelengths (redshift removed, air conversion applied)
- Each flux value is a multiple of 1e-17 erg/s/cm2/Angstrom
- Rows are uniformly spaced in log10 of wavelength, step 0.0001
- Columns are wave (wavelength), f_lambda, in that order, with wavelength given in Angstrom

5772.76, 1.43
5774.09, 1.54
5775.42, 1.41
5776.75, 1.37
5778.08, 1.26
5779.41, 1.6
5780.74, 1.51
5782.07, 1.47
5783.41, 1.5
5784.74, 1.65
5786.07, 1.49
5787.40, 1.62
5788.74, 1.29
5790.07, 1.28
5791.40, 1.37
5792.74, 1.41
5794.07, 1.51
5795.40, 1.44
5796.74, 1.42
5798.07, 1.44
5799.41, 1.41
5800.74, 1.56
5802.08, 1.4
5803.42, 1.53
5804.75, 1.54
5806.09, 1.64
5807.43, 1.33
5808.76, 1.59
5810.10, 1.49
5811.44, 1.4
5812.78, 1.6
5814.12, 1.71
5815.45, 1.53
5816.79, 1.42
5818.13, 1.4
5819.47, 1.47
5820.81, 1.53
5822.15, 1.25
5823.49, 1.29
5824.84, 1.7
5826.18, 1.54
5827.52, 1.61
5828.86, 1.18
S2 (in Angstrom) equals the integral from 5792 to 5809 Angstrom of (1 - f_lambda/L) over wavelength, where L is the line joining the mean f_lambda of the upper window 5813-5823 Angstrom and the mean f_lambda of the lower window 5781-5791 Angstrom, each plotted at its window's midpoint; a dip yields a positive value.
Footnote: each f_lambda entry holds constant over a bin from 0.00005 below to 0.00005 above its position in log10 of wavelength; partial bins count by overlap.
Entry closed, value 0.0 Angstrom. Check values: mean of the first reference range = 1.47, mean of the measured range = 1.48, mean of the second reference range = 1.48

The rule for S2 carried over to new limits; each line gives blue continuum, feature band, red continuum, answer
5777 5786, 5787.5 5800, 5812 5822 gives 0.76 Angstrom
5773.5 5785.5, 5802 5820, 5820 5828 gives -0.31 Angstrom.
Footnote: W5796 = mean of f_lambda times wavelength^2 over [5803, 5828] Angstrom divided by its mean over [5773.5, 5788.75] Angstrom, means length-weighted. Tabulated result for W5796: 1.0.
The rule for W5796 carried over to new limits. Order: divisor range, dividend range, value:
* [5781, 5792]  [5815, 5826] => 1.00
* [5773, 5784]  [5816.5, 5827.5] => 1.02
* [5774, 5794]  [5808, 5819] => 1.06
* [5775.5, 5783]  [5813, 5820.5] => 1.06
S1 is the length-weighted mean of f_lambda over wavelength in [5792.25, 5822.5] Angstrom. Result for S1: 1.48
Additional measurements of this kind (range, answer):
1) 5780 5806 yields 1.47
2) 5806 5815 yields 1.53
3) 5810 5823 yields 1.48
